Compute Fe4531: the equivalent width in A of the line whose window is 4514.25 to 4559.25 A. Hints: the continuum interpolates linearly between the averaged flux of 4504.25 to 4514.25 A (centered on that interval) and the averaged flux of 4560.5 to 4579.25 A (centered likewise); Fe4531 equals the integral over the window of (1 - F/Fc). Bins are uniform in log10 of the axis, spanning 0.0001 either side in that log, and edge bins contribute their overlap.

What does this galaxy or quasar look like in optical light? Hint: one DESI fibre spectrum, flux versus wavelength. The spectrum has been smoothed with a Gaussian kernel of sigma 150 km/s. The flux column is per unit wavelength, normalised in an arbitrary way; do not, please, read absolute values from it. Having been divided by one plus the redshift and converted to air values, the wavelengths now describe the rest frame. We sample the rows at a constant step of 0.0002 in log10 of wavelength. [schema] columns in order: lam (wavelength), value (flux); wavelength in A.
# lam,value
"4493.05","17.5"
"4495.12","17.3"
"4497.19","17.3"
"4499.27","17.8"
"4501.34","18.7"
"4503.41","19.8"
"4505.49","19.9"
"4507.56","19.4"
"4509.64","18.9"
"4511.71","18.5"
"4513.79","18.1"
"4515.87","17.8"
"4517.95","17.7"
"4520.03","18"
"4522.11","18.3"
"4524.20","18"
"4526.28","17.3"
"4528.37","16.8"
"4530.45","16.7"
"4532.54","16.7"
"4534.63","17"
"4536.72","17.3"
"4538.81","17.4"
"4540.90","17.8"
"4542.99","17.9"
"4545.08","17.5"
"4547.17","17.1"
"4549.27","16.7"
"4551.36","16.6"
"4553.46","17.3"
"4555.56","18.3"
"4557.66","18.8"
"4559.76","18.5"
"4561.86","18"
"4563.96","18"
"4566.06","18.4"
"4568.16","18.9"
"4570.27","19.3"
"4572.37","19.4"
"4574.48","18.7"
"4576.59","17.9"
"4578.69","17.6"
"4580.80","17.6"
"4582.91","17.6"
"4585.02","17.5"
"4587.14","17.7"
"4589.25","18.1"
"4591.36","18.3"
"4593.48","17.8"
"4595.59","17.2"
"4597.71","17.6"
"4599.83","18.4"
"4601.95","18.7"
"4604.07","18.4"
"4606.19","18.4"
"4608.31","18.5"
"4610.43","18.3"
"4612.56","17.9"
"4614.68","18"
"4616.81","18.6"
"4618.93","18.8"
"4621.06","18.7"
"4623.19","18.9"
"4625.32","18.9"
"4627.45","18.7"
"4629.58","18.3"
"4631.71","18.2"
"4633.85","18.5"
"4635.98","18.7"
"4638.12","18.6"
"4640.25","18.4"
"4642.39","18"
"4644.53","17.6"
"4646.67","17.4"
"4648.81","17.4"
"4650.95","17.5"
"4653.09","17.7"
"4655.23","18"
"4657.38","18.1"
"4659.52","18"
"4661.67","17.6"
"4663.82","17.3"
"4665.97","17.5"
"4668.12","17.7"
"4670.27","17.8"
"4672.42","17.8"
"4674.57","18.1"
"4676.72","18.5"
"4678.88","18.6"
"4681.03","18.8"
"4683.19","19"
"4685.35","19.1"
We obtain 3.1 A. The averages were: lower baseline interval 19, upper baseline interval 18.5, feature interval 17.5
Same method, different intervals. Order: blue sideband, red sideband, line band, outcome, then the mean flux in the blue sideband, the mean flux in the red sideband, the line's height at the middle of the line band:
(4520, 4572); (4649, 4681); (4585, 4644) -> -1.6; 17.7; 17.9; 17.8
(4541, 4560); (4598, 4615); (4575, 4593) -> 0.2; 17.6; 18.3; 18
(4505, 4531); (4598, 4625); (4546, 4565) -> 0.6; 18.1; 18.5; 18.2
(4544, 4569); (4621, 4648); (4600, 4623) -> -0.3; 17.8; 18.4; 18.2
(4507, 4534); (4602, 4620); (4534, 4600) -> 0.8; 17.8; 18.4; 18.1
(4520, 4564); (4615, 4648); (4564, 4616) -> -0.5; 17.5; 18.4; 18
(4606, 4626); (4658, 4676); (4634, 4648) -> 0.0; 18.5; 17.8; 18.1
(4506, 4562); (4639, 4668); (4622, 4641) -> -0.9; 17.7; 17.7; 17.7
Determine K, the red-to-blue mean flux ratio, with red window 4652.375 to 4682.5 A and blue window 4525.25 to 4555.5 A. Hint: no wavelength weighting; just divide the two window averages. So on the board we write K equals 1.05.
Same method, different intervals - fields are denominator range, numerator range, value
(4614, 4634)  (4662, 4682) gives 0.97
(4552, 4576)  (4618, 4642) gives 1.01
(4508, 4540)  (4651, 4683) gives 1.02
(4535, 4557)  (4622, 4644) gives 1.06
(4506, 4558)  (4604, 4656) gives 1.03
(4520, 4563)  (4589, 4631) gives 1.05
